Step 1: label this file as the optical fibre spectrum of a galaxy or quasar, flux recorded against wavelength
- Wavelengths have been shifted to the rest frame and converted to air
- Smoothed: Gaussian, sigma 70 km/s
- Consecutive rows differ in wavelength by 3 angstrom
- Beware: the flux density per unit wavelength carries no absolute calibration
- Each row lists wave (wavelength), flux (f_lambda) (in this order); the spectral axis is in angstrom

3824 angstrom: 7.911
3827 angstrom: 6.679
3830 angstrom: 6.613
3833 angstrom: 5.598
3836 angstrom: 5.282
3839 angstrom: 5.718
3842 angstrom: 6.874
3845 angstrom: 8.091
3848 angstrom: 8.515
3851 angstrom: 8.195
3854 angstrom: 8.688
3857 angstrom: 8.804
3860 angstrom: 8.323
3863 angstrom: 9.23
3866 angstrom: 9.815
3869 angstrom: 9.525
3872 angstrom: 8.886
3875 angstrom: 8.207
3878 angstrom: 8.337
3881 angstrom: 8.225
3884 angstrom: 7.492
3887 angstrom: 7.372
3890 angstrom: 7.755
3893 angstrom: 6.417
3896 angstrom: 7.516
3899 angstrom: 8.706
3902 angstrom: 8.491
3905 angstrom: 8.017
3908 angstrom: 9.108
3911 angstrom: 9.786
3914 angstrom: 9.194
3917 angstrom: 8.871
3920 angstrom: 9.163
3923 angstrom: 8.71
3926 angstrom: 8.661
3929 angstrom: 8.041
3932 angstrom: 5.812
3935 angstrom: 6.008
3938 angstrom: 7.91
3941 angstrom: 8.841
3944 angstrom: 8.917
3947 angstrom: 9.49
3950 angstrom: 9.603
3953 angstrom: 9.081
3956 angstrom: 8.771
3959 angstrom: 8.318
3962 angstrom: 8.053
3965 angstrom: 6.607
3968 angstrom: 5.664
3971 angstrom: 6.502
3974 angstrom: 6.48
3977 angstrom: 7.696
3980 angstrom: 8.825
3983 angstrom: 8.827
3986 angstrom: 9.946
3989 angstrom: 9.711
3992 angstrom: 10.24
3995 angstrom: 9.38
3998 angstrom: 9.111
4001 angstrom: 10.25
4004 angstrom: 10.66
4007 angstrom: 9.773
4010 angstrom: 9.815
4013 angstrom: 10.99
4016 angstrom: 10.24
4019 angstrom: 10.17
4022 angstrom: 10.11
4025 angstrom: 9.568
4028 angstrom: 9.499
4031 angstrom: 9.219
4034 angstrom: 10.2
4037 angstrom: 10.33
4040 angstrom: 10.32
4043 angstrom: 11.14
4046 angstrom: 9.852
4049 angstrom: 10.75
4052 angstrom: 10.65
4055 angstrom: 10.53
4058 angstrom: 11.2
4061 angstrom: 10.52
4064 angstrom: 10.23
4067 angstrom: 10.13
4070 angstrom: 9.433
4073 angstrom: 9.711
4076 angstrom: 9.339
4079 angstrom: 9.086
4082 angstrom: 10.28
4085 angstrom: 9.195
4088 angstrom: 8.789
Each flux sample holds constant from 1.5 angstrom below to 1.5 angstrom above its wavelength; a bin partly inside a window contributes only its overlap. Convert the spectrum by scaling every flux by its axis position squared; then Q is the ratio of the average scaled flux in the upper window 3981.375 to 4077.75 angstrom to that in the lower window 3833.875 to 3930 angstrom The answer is 1.31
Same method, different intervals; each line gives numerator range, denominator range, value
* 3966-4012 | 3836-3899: 1.17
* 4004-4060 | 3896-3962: 1.27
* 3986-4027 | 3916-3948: 1.27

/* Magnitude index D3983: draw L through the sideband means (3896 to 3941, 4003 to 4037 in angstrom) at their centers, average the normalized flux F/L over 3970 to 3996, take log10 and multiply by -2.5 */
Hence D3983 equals 0.092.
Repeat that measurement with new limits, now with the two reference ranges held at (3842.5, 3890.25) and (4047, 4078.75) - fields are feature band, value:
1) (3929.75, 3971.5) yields 0.17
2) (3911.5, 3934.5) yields 0.08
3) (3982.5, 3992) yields -0.02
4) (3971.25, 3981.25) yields 0.25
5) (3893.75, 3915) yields 0.02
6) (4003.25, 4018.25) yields -0.06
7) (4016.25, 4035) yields 0.01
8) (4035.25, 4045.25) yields -0.06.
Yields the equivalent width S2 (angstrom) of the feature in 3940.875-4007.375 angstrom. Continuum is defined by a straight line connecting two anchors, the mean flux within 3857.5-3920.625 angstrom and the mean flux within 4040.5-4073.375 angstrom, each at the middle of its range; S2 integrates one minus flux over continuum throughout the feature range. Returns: 5.31 angstrom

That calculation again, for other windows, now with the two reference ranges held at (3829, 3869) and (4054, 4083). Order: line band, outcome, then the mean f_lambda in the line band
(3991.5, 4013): -1.4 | 9.95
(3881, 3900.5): 1.4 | 7.6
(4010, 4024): -1.2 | 10.3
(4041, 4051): -0.8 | 10.6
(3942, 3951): -0.5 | 9.29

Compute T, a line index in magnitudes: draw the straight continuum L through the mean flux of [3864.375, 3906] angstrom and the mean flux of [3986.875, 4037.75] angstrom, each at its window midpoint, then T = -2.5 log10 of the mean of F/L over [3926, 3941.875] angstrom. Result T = 0.20 mag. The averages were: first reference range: 8.2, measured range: 7.39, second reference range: 9.95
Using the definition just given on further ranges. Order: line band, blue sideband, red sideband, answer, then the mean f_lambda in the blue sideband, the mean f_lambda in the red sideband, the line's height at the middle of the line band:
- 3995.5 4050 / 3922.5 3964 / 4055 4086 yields -0.086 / 8.27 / 9.95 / 9.32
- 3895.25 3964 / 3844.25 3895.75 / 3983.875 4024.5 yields 0.073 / 8.33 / 10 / 9.07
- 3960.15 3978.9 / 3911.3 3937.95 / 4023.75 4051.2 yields 0.278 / 8.13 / 10.1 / 8.92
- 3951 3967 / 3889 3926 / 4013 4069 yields 0.131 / 8.5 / 10.3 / 9.18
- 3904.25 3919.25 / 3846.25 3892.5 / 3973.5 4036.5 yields -0.029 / 8.44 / 9.62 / 8.81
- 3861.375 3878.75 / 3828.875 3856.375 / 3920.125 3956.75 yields -0.205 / 7.13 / 8.34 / 7.47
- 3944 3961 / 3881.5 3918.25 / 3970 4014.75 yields -0.025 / 8.22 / 9.25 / 8.81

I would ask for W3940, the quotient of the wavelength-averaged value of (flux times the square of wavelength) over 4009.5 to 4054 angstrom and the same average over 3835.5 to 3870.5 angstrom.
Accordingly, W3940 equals 1.37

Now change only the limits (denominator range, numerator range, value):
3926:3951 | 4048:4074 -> 1.36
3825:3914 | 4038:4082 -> 1.41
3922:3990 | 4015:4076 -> 1.31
